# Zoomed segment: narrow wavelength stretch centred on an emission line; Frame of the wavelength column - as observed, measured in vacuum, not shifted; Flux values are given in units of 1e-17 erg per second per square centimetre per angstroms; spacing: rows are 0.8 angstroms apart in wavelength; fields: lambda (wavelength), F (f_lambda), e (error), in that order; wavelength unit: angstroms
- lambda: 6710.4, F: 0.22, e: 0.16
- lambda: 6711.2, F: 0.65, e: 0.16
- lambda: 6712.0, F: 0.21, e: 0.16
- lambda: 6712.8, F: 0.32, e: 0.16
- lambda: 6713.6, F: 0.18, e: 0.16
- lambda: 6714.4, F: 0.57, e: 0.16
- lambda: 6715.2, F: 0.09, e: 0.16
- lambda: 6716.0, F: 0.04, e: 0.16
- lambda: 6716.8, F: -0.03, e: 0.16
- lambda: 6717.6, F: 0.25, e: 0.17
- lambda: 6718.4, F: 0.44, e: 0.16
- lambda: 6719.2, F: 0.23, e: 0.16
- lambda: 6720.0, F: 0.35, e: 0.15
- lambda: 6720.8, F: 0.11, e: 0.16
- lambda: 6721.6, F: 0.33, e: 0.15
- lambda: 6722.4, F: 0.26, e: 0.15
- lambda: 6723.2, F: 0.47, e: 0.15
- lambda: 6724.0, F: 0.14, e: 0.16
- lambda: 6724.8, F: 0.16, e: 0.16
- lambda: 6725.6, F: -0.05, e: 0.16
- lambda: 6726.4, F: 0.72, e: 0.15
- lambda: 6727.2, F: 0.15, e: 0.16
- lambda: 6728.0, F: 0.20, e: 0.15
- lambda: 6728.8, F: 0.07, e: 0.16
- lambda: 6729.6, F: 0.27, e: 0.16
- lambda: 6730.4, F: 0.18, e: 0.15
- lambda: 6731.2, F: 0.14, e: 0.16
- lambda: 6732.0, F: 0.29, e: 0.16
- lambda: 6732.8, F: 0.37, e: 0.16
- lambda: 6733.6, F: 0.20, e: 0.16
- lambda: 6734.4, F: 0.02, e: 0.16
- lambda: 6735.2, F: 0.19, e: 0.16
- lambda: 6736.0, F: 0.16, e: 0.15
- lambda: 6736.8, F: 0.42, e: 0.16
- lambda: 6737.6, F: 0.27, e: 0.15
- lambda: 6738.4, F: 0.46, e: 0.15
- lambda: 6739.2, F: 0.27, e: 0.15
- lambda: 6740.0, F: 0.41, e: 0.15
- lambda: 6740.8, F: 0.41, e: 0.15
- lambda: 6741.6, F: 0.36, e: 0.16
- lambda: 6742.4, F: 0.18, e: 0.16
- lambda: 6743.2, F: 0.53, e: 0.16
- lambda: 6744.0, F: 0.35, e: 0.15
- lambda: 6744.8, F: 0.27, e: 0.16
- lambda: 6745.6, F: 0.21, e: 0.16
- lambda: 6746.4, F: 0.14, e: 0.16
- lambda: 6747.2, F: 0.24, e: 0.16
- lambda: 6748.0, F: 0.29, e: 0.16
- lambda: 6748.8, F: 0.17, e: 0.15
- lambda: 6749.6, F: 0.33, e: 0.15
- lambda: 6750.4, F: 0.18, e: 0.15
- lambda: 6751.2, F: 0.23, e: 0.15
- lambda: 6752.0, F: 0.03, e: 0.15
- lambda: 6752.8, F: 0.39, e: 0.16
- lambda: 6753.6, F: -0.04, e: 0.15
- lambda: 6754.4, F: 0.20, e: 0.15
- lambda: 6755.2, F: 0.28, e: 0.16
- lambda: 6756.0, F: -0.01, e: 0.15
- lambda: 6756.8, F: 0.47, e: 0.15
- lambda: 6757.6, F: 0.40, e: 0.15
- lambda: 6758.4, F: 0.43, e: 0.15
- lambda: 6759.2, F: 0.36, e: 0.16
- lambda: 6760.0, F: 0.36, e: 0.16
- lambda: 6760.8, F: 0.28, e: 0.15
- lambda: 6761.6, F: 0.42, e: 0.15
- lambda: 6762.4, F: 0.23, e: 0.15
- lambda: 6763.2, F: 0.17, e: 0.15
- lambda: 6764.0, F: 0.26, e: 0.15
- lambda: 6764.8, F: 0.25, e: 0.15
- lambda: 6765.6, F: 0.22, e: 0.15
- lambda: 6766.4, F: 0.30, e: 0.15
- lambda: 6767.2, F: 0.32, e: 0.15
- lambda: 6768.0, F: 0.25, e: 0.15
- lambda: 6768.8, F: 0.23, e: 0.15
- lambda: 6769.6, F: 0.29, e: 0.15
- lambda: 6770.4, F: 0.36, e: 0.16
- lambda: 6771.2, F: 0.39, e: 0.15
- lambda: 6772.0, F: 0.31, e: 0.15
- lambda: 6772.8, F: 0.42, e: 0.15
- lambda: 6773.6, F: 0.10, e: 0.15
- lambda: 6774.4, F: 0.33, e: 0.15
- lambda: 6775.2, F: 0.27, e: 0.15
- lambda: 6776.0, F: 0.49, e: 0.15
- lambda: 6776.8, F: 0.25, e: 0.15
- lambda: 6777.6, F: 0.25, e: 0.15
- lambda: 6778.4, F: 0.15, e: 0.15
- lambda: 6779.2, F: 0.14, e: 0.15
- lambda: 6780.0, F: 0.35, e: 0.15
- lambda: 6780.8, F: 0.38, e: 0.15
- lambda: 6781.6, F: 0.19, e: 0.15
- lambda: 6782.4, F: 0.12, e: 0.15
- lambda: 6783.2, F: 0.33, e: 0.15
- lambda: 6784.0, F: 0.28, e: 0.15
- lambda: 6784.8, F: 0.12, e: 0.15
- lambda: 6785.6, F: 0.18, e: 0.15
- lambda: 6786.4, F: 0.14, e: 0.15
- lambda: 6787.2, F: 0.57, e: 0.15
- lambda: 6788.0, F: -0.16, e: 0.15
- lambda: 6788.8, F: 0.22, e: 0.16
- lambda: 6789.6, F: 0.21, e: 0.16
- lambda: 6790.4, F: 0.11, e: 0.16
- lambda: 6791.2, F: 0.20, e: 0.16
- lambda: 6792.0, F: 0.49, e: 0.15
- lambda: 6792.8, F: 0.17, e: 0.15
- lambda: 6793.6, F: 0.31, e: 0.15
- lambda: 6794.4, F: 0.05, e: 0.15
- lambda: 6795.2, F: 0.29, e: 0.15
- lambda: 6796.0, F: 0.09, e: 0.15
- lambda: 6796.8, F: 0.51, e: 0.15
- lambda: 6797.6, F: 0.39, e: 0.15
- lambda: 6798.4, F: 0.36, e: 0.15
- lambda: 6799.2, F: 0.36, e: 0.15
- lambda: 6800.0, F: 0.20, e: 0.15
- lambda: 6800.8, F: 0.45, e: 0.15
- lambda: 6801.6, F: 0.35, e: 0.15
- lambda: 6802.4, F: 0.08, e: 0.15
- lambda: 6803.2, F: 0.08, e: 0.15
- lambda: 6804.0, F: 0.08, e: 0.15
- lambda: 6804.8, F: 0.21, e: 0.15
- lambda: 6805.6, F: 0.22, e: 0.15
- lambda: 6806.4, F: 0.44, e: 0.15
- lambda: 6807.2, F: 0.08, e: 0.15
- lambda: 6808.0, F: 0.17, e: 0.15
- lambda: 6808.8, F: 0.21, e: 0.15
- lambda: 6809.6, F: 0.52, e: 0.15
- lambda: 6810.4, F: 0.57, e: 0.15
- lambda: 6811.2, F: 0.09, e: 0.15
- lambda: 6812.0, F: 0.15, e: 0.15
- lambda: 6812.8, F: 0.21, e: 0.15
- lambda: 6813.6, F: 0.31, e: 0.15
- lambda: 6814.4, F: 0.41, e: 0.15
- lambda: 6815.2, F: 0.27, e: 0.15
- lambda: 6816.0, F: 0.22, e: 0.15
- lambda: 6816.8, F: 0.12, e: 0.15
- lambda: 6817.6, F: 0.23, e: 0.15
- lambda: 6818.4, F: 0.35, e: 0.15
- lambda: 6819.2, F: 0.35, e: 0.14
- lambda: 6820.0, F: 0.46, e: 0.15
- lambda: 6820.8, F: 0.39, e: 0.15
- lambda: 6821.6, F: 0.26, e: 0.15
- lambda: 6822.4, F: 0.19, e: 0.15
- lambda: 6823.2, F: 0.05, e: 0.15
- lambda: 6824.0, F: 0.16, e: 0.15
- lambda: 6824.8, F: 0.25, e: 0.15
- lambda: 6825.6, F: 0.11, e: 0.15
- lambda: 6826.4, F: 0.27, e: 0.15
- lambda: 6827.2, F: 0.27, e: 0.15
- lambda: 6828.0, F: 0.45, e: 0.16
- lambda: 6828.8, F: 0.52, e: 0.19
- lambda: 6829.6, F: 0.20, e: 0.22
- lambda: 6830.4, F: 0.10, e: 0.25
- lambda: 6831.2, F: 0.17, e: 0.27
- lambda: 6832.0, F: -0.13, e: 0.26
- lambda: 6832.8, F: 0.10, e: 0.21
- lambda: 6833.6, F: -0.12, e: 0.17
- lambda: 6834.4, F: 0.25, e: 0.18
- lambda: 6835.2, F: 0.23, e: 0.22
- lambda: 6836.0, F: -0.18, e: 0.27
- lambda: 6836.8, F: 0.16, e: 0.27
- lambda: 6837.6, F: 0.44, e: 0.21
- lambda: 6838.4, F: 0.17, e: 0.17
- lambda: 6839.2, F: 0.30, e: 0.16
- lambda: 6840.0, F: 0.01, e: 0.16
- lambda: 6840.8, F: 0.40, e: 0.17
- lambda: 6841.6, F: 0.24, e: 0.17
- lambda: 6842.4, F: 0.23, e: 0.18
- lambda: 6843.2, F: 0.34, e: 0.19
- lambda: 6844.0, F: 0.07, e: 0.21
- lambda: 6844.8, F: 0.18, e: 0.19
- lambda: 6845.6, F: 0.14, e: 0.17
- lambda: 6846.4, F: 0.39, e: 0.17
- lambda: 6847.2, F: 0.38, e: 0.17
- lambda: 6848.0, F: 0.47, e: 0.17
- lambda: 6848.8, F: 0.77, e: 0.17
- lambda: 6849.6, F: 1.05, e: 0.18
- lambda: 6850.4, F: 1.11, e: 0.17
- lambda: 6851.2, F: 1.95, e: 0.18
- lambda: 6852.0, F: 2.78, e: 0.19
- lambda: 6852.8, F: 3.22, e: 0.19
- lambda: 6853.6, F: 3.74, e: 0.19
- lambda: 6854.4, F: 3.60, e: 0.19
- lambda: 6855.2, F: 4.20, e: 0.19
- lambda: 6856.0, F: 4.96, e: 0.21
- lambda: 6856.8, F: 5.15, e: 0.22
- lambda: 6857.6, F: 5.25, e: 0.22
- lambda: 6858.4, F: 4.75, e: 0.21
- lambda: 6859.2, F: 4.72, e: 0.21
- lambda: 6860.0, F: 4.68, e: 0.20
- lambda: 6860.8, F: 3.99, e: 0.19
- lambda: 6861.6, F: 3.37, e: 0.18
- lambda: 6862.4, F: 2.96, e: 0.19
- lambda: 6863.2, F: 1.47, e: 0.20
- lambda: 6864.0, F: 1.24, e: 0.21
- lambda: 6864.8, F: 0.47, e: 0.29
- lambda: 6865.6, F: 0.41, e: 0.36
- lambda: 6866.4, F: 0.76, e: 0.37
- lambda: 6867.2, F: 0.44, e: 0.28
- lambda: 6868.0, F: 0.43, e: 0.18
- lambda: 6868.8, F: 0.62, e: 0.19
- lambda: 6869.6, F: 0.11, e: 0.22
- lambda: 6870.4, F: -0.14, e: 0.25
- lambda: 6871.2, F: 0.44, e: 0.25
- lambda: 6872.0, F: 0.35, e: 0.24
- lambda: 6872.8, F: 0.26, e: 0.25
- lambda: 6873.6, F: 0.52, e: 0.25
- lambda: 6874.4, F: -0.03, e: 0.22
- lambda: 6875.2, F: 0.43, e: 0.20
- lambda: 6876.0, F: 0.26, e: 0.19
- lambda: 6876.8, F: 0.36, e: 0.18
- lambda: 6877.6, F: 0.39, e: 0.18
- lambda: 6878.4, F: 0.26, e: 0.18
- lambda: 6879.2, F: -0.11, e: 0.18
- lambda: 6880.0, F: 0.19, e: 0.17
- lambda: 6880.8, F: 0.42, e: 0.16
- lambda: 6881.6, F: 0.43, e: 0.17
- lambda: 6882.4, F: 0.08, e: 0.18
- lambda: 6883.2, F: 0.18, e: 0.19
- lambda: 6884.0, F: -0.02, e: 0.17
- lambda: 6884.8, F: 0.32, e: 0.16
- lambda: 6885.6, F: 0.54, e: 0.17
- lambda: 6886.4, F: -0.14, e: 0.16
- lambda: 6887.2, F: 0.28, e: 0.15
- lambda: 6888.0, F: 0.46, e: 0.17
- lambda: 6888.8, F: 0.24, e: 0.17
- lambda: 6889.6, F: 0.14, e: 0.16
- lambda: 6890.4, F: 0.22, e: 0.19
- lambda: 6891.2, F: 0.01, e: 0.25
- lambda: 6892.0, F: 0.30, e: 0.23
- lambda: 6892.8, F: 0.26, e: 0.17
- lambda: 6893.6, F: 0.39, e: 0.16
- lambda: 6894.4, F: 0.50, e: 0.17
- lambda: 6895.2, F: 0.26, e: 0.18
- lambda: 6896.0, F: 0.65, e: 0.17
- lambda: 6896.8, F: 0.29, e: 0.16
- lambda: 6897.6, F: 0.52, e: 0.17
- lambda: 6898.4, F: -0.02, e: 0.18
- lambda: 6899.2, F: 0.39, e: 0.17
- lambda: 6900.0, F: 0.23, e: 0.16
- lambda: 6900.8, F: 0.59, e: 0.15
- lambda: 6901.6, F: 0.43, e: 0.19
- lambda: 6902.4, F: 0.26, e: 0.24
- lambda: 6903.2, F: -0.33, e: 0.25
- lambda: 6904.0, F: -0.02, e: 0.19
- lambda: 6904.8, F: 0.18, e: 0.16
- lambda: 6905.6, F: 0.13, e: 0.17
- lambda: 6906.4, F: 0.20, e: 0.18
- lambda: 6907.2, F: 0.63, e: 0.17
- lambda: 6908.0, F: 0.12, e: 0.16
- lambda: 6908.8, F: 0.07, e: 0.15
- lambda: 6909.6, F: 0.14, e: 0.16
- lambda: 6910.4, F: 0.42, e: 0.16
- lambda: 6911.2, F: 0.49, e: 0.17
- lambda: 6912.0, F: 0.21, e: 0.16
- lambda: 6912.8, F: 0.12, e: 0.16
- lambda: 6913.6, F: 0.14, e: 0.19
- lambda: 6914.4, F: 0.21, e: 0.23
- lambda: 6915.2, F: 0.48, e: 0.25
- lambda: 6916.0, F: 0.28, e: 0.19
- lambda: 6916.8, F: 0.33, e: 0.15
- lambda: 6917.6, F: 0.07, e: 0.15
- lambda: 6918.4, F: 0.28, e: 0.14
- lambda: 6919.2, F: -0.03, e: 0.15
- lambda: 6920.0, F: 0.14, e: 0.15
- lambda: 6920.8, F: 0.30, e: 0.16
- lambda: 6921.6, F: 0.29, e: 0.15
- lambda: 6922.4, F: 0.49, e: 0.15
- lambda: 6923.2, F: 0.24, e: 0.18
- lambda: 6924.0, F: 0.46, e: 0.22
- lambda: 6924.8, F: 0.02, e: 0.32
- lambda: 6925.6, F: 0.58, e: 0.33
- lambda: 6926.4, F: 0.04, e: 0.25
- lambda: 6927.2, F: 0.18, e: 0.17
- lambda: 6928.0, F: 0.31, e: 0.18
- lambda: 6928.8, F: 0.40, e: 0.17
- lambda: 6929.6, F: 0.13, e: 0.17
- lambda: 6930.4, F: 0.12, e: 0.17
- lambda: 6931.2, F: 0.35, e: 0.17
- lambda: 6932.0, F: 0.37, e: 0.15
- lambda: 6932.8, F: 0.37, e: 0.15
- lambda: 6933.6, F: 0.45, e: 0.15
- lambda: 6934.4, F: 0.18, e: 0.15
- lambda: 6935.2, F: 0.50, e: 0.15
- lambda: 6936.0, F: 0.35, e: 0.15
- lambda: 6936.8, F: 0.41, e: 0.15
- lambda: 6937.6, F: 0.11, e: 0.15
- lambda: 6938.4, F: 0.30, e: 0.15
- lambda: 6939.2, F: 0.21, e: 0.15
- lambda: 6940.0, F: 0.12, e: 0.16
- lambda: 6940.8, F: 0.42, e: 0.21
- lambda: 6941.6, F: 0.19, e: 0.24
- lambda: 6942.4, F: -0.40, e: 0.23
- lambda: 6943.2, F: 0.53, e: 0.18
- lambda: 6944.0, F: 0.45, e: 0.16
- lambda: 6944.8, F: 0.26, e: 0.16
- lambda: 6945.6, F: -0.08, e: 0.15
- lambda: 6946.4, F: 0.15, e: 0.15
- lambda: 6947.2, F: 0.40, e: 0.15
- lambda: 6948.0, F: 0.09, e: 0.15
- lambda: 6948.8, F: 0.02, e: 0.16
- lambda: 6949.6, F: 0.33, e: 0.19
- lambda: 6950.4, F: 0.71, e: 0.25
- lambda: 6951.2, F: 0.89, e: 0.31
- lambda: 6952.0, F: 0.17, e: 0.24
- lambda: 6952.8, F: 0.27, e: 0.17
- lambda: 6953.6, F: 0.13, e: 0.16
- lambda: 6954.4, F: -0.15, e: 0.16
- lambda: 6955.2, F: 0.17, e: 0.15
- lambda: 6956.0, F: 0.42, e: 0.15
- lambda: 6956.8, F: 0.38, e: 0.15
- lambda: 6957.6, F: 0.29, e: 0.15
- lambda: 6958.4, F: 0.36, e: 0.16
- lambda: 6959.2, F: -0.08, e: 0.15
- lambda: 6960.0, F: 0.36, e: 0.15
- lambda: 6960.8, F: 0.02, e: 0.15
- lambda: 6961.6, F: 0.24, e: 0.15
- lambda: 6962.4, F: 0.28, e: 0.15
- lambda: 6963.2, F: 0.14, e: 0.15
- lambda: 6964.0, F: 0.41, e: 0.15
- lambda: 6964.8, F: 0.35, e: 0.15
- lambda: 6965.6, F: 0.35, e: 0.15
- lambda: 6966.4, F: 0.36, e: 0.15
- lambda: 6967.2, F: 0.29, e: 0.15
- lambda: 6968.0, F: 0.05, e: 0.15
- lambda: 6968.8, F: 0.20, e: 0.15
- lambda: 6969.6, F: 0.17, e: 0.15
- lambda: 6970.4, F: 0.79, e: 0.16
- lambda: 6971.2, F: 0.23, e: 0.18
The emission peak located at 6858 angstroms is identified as [O II]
